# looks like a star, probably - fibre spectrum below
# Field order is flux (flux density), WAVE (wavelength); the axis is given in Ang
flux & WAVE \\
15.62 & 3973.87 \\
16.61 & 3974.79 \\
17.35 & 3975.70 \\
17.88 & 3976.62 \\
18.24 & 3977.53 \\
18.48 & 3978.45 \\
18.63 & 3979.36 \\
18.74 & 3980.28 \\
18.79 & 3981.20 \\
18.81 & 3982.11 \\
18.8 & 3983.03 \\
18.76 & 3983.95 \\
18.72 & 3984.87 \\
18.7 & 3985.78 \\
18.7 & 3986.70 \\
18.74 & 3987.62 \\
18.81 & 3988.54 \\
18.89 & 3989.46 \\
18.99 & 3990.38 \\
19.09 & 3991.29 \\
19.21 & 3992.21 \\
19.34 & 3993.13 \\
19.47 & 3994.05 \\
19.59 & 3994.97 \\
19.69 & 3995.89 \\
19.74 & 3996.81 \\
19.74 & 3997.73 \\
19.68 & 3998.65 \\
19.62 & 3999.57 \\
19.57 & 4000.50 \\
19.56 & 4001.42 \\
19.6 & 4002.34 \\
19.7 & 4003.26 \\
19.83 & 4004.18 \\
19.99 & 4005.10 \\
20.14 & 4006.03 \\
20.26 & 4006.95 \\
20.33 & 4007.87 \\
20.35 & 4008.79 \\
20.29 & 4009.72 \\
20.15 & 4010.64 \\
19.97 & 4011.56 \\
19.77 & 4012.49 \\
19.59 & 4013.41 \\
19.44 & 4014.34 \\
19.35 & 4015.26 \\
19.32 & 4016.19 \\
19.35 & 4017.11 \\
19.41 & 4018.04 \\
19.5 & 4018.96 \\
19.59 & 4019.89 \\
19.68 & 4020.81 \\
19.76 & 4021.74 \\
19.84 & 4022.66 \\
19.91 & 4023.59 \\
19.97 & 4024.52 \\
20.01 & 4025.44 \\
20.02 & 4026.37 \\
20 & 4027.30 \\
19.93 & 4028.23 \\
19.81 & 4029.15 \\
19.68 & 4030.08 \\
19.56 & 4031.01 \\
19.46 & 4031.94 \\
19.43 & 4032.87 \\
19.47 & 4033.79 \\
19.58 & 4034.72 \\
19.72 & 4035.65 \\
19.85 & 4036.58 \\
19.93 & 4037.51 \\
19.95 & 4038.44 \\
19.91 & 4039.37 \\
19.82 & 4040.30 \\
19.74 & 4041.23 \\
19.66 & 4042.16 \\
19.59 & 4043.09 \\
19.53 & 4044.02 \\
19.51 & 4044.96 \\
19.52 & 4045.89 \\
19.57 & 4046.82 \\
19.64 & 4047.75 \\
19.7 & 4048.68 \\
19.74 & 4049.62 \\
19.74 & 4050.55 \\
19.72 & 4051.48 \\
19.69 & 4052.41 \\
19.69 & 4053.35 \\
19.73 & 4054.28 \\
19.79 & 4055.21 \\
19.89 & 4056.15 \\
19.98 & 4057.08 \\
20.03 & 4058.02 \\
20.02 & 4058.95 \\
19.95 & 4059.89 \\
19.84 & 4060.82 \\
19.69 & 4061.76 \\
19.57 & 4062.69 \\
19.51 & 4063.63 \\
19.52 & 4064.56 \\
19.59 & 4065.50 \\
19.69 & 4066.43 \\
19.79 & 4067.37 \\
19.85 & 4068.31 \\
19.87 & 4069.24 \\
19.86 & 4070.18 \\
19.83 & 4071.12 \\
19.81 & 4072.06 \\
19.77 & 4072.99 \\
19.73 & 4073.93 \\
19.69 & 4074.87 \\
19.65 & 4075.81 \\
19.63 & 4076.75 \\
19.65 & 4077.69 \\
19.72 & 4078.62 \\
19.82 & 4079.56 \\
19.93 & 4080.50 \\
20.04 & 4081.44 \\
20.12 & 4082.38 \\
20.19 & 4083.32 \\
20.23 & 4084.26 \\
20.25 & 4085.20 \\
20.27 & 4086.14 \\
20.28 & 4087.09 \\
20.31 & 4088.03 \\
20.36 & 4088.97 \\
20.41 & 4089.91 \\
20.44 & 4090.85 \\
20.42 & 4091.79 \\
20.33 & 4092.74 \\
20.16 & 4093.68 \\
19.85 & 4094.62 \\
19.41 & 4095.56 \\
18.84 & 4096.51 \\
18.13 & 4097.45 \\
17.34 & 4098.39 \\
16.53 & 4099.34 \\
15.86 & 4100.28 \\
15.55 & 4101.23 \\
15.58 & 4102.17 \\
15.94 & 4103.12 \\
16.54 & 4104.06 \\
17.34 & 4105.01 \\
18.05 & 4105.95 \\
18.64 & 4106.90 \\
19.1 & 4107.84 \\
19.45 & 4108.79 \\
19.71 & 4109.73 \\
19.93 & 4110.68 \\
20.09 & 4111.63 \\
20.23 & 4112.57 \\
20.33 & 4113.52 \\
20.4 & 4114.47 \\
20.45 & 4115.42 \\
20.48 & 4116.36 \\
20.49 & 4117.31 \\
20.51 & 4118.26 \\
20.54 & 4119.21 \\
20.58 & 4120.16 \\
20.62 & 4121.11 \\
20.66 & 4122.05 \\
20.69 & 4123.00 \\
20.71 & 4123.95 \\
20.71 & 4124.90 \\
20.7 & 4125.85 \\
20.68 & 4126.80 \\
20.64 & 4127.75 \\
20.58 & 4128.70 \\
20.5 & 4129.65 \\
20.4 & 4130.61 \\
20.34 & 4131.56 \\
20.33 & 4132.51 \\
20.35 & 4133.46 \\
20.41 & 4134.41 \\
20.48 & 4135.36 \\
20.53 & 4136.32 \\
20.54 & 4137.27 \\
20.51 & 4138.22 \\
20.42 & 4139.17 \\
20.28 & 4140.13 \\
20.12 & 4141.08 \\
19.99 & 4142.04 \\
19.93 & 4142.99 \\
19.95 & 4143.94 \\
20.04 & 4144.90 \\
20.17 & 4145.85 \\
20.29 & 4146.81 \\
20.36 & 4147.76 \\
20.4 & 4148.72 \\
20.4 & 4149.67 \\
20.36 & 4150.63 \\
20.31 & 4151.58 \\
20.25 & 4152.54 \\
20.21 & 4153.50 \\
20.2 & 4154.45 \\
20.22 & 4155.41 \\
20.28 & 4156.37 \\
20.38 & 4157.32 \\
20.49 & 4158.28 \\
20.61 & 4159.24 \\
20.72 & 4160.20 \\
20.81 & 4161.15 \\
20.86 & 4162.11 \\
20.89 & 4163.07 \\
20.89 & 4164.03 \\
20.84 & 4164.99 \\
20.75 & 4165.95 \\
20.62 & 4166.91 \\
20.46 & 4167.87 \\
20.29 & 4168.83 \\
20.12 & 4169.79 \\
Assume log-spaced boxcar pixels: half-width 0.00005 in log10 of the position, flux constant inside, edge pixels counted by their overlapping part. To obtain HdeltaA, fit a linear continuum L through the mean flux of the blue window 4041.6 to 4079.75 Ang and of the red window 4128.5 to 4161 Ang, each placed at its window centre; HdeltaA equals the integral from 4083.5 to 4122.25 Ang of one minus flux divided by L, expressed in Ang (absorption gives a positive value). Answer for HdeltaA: 1.45 Ang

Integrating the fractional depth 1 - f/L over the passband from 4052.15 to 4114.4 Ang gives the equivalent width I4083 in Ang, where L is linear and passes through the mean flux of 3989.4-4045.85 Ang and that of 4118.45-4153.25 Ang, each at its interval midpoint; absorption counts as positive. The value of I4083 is 2.19 Ang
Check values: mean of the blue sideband 19.7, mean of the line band 19.4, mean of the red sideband 20.4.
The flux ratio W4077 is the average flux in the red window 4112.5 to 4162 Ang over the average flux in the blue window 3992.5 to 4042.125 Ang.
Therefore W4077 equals 1.0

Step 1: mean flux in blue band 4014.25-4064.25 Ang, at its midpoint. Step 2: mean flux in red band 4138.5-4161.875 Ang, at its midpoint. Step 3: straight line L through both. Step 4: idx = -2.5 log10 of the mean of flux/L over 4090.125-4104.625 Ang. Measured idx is 0.11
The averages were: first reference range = 19.7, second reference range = 20.3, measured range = 18.1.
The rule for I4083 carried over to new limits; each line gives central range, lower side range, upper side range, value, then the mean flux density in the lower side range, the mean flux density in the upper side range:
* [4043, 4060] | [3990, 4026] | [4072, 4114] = -0.26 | 19.7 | 19.2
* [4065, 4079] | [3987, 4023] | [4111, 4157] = 0.19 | 19.6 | 20.4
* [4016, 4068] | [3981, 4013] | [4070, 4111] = -1.08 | 19.5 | 19.1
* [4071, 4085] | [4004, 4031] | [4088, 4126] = -0.28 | 19.8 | 19.3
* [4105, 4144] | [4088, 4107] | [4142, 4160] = -1.83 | 18.3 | 20.3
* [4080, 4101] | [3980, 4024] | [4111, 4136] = 0.76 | 19.5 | 20.5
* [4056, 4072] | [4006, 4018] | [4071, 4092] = 0.15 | 19.8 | 20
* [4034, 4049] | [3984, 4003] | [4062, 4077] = -0.11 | 19.3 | 19.7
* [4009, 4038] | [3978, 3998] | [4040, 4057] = -0.47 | 19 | 19.7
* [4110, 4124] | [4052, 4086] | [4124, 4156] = -0.17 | 19.8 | 20.4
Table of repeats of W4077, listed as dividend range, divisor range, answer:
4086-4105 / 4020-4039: 0.94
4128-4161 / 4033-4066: 1.03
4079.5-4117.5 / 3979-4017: 0.99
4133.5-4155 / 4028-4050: 1.03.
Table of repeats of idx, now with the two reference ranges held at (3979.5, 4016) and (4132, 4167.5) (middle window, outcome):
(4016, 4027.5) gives -0.01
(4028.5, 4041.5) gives 0.00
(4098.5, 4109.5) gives 0.17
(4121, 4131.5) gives -0.02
